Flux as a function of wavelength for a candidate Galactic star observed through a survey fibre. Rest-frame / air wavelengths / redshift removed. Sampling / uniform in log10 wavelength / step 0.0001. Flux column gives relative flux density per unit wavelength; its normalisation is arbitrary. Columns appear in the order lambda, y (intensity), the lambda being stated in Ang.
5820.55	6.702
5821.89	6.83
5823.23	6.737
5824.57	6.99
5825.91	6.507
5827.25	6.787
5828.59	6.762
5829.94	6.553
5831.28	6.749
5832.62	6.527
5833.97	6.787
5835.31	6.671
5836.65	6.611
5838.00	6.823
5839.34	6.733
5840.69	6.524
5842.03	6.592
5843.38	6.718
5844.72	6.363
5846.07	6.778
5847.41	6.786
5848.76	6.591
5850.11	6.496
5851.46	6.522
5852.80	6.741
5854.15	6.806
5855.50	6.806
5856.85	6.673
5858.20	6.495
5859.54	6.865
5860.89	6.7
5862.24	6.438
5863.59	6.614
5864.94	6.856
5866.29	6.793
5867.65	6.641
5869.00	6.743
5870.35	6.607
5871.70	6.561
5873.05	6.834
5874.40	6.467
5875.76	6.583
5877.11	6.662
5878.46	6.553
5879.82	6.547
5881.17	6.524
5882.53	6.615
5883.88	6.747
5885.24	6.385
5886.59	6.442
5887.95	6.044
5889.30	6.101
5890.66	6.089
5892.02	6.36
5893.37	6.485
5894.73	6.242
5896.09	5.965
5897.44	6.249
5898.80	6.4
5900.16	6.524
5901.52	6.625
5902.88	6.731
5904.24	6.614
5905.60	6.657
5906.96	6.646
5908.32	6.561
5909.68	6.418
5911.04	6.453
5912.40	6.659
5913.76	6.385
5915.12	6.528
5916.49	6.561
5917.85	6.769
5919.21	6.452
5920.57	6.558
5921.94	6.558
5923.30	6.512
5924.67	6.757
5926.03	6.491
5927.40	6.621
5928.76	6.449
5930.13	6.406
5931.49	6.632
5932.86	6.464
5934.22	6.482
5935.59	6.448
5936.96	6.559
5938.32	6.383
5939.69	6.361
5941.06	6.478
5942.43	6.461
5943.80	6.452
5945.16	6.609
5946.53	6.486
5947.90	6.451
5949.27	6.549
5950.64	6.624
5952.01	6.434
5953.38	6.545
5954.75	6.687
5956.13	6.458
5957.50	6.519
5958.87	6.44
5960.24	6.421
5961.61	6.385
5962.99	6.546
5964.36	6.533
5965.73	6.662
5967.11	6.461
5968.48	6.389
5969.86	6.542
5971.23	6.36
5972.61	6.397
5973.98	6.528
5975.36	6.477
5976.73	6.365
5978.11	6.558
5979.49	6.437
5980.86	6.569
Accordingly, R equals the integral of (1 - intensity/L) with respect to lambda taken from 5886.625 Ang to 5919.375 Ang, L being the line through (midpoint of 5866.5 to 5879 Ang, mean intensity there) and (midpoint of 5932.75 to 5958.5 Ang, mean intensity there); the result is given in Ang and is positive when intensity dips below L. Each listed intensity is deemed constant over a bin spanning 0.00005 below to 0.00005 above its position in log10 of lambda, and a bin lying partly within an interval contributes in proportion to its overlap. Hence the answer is 0.7 Ang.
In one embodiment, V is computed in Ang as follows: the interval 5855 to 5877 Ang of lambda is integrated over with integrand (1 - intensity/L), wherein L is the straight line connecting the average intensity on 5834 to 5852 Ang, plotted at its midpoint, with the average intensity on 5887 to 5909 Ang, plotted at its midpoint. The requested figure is -0.4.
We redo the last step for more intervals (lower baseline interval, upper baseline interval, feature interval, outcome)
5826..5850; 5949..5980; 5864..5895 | 0.4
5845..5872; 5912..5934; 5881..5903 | 0.8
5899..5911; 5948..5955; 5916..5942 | 0.2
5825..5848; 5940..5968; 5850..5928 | 0.6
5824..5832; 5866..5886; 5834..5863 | 0.1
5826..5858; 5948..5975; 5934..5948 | 0.1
